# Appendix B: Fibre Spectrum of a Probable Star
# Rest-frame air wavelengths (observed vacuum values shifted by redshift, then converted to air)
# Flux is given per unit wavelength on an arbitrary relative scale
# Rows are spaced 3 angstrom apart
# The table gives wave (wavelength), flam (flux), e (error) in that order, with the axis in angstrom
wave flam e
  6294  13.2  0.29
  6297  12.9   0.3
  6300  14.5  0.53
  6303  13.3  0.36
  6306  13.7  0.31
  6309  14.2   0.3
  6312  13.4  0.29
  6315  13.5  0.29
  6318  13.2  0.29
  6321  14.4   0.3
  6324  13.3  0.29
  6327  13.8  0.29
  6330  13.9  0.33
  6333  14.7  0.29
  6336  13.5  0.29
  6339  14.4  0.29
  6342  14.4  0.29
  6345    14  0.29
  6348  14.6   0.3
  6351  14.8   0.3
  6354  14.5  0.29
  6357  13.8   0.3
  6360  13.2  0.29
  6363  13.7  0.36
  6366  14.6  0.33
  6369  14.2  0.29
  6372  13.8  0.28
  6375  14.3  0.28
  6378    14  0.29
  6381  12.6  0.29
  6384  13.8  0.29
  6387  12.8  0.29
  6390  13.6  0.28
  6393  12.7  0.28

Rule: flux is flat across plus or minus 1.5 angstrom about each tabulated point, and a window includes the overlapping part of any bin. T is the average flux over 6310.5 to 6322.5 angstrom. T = 13.6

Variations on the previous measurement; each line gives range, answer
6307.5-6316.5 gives 13.7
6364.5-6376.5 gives 14.2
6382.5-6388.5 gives 13.3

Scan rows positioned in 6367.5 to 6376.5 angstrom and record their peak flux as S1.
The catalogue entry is 14.3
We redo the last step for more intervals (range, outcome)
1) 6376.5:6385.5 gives 14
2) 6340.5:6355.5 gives 14.8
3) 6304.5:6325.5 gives 14.4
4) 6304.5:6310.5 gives 14.2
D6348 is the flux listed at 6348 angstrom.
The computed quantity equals 14.6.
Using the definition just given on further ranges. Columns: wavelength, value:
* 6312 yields 13.4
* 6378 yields 14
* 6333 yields 14.7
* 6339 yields 14.4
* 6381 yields 12.6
